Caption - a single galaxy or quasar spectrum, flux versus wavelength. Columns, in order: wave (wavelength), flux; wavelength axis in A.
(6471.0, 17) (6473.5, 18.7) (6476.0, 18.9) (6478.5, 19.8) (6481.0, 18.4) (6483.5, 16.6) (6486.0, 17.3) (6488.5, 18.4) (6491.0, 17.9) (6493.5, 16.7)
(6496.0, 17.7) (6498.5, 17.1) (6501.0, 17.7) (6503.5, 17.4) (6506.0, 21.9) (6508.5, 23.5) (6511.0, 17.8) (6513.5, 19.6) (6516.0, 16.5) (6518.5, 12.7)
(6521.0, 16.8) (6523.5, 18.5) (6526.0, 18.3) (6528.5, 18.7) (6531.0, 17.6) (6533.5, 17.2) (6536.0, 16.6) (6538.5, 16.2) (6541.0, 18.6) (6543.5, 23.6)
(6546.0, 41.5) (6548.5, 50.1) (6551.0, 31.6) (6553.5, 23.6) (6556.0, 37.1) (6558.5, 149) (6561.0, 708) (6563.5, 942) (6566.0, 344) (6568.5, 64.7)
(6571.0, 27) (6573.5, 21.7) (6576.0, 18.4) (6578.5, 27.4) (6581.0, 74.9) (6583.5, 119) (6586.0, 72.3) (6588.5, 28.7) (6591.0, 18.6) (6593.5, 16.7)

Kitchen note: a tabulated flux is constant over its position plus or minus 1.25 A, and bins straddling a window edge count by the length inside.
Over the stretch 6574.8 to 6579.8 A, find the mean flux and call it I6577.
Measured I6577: 23.5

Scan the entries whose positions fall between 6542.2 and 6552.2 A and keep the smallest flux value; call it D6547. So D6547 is 23.6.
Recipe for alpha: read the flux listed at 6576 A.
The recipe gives 18.4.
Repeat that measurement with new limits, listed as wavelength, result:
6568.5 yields 64.7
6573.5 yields 21.7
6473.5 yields 18.7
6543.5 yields 23.6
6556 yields 37.1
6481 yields 18.4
